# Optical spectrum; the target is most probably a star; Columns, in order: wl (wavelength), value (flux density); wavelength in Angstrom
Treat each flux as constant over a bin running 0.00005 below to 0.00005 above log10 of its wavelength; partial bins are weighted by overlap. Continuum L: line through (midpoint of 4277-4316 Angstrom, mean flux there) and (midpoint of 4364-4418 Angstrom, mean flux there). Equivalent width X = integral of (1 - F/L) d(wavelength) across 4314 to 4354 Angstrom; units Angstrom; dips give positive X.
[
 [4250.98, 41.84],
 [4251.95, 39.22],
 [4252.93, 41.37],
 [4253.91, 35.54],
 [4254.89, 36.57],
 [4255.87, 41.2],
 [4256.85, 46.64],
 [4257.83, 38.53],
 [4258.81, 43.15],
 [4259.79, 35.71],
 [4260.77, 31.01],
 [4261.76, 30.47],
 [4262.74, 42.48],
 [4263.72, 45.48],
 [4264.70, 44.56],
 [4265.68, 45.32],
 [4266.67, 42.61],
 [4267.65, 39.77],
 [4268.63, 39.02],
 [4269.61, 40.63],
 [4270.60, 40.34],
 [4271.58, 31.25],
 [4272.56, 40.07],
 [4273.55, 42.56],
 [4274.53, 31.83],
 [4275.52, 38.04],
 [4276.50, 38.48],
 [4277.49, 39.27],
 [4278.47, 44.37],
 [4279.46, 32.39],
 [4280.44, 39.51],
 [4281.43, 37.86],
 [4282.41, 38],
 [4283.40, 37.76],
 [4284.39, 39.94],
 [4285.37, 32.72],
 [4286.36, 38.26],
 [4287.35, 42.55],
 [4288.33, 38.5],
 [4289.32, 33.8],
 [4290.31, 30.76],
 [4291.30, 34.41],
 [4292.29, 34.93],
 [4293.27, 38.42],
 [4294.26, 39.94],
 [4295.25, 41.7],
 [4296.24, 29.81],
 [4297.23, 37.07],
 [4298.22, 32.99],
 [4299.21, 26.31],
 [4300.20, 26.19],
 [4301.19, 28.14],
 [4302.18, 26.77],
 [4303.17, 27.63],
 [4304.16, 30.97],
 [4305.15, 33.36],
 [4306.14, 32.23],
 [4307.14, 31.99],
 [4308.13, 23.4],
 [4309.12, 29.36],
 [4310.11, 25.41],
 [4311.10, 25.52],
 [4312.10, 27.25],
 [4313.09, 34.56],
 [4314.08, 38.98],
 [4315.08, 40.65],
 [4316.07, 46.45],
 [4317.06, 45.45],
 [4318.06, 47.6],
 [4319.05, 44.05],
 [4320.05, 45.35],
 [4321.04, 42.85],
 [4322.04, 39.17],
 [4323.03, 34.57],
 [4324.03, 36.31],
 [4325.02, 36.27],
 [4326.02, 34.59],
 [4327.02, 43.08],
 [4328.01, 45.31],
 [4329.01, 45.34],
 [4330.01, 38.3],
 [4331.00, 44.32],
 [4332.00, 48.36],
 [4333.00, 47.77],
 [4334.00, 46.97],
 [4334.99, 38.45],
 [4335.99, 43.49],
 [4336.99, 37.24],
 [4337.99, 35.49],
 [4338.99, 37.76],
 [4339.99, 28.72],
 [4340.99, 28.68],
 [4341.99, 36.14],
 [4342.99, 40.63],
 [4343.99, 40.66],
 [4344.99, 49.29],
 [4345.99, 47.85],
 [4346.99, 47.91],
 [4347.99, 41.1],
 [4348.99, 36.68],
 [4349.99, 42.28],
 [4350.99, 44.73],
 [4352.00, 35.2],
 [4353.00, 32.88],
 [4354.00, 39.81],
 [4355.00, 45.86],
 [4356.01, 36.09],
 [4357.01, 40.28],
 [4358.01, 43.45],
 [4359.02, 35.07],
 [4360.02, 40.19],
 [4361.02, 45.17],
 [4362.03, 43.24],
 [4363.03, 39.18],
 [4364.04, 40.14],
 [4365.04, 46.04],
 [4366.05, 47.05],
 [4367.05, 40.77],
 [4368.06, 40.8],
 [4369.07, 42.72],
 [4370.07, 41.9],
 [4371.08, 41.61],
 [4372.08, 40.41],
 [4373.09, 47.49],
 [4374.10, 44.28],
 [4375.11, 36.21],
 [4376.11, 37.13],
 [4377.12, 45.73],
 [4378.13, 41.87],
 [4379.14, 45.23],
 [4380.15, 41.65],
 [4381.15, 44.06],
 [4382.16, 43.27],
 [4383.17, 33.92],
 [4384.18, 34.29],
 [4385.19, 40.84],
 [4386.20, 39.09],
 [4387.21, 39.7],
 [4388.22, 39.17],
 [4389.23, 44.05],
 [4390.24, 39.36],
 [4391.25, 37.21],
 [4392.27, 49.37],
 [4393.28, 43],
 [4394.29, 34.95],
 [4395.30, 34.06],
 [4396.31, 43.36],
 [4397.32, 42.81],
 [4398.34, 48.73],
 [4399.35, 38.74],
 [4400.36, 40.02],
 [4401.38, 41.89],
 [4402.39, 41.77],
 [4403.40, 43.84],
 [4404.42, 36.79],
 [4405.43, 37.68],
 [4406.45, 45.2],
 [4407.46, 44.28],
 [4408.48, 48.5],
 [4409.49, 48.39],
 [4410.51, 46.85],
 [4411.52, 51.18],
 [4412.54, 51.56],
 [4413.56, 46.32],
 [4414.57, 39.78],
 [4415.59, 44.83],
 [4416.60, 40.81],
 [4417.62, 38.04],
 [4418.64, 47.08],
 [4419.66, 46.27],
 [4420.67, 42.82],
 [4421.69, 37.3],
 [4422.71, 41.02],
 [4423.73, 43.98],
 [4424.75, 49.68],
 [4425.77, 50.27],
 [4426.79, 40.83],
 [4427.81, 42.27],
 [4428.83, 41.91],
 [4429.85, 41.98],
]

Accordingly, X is -3.9 Angstrom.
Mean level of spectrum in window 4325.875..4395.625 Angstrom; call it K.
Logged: 41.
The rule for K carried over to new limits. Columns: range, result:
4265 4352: 37.7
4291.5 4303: 32.8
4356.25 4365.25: 41.1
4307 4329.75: 37.6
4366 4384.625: 41.5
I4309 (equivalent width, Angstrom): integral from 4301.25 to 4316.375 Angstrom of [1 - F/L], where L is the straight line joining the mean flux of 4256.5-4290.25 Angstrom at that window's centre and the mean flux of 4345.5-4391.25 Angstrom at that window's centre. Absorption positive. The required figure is 3.2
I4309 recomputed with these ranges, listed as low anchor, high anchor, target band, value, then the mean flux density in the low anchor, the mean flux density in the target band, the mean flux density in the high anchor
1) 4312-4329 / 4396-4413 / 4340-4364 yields 1.0 Angstrom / 40.6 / 40.3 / 44.2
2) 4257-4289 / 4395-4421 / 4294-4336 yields 3.8 Angstrom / 38.9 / 36.8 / 43.6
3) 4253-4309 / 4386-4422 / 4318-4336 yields -1.5 Angstrom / 36.5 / 42.1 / 42.7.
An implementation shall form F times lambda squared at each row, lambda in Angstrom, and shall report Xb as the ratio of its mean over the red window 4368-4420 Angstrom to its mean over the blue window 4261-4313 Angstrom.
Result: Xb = 1.3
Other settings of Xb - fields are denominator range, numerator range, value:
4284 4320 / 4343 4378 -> 1.24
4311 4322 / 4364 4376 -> 1.08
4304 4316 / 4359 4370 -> 1.36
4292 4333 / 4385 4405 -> 1.17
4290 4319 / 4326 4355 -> 1.24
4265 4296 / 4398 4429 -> 1.22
